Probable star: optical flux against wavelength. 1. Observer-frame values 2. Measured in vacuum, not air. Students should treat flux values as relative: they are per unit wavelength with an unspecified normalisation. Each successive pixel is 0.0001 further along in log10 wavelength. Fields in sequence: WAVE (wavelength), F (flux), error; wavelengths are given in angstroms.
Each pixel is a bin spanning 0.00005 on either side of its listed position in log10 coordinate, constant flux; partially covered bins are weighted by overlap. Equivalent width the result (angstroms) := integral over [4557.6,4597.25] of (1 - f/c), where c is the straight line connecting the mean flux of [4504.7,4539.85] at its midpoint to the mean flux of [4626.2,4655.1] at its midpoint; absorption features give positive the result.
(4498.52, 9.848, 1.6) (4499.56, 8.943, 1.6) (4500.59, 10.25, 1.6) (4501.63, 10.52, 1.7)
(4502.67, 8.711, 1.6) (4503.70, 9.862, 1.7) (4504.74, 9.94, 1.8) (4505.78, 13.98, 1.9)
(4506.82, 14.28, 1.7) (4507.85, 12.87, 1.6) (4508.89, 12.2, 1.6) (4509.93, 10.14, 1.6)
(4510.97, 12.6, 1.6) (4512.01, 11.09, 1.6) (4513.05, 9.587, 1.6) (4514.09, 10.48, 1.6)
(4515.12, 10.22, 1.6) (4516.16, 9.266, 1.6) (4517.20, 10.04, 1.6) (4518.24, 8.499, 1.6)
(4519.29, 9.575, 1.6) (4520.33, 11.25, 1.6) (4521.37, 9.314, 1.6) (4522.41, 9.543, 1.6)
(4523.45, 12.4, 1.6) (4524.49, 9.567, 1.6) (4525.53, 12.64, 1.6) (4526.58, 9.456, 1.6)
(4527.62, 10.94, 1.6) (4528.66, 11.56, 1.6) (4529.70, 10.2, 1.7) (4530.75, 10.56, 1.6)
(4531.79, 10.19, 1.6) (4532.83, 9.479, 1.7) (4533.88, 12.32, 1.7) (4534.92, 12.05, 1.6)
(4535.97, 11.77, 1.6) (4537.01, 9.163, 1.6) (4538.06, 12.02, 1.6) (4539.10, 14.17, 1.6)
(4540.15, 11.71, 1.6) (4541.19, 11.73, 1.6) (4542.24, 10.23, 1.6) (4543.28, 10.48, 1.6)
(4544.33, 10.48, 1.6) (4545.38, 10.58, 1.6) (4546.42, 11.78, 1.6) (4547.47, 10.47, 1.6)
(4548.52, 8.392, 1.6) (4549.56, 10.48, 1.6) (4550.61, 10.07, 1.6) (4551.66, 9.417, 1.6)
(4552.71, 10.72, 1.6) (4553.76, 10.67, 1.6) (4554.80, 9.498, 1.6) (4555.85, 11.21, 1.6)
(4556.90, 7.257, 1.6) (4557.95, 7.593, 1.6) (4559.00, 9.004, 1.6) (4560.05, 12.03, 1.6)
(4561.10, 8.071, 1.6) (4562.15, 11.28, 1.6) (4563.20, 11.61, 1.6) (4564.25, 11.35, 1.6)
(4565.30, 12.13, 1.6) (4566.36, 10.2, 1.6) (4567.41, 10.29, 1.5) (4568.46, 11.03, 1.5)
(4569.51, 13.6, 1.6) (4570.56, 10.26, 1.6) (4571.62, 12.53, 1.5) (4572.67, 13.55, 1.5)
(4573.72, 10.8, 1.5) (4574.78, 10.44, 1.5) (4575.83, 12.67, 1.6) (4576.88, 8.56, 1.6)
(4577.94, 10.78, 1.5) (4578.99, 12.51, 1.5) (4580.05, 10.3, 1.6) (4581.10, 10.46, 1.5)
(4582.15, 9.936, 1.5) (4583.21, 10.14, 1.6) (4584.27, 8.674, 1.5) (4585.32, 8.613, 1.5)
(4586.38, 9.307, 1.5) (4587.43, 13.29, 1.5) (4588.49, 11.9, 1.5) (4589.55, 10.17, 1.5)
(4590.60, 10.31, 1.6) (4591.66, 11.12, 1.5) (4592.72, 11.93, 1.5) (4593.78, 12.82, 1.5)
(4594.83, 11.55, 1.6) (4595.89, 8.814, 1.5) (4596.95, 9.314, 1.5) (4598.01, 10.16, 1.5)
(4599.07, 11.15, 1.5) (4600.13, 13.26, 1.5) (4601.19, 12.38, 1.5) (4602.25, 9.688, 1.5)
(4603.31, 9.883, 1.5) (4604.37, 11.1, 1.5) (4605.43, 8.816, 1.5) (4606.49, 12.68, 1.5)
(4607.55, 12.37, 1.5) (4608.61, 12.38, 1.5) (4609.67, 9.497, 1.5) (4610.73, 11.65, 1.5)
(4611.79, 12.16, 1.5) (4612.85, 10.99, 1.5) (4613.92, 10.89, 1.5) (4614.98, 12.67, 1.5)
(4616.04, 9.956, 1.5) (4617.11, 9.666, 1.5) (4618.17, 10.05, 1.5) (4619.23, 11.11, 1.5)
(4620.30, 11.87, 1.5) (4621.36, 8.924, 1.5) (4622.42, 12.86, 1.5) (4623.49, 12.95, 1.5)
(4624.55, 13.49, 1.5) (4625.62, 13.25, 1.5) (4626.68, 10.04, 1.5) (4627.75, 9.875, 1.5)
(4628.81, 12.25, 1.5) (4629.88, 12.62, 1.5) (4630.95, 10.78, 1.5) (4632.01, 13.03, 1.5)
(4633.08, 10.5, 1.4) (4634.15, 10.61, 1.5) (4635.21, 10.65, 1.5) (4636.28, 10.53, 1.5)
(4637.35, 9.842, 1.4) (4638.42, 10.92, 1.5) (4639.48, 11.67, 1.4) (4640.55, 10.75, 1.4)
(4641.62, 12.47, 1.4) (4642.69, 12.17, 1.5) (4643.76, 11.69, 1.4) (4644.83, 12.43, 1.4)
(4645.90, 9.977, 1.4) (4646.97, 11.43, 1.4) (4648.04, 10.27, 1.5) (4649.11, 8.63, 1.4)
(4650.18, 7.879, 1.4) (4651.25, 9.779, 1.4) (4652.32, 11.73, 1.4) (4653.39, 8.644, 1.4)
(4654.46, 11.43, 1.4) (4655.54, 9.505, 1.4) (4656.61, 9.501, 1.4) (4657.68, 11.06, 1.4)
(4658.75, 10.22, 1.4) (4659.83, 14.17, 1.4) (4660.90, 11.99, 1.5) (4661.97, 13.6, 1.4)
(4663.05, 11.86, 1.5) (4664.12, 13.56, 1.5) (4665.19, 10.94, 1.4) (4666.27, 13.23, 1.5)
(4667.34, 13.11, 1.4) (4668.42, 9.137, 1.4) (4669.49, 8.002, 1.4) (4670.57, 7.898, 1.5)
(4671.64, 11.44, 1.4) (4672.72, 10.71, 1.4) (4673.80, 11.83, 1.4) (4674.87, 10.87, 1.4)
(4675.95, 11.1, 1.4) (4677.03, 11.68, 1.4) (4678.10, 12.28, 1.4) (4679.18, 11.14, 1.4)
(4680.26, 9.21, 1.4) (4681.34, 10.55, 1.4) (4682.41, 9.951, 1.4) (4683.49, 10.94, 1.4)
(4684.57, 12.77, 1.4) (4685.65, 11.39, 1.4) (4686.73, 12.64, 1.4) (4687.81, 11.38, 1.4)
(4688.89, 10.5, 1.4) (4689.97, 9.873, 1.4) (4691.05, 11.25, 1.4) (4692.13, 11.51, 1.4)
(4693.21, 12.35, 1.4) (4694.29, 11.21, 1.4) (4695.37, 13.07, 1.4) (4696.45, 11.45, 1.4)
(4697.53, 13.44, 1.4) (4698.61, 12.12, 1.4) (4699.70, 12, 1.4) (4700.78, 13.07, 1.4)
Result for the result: 0.5 angstroms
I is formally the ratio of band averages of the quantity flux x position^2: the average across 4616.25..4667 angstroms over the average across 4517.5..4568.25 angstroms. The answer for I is 1.1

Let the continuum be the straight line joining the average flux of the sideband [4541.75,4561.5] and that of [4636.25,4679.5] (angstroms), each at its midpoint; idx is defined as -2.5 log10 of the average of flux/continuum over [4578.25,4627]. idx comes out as -0.06 mag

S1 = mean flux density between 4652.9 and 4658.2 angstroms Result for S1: 10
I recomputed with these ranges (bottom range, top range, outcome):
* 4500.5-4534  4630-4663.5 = 1.09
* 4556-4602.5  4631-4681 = 1.05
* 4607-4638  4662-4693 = 1.01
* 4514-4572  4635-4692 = 1.09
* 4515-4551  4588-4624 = 1.07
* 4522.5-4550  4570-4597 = 1.01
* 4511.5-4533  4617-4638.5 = 1.15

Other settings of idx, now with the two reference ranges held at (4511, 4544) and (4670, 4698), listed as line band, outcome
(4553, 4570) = 0.042 mag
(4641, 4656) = 0.055 mag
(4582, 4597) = 0.035 mag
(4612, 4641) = -0.017 mag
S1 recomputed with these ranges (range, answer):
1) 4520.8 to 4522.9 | 9.48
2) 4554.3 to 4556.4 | 10.3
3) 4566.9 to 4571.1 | 11.3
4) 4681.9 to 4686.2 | 11.3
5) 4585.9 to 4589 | 11.5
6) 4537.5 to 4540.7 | 12.6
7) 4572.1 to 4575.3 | 11.6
